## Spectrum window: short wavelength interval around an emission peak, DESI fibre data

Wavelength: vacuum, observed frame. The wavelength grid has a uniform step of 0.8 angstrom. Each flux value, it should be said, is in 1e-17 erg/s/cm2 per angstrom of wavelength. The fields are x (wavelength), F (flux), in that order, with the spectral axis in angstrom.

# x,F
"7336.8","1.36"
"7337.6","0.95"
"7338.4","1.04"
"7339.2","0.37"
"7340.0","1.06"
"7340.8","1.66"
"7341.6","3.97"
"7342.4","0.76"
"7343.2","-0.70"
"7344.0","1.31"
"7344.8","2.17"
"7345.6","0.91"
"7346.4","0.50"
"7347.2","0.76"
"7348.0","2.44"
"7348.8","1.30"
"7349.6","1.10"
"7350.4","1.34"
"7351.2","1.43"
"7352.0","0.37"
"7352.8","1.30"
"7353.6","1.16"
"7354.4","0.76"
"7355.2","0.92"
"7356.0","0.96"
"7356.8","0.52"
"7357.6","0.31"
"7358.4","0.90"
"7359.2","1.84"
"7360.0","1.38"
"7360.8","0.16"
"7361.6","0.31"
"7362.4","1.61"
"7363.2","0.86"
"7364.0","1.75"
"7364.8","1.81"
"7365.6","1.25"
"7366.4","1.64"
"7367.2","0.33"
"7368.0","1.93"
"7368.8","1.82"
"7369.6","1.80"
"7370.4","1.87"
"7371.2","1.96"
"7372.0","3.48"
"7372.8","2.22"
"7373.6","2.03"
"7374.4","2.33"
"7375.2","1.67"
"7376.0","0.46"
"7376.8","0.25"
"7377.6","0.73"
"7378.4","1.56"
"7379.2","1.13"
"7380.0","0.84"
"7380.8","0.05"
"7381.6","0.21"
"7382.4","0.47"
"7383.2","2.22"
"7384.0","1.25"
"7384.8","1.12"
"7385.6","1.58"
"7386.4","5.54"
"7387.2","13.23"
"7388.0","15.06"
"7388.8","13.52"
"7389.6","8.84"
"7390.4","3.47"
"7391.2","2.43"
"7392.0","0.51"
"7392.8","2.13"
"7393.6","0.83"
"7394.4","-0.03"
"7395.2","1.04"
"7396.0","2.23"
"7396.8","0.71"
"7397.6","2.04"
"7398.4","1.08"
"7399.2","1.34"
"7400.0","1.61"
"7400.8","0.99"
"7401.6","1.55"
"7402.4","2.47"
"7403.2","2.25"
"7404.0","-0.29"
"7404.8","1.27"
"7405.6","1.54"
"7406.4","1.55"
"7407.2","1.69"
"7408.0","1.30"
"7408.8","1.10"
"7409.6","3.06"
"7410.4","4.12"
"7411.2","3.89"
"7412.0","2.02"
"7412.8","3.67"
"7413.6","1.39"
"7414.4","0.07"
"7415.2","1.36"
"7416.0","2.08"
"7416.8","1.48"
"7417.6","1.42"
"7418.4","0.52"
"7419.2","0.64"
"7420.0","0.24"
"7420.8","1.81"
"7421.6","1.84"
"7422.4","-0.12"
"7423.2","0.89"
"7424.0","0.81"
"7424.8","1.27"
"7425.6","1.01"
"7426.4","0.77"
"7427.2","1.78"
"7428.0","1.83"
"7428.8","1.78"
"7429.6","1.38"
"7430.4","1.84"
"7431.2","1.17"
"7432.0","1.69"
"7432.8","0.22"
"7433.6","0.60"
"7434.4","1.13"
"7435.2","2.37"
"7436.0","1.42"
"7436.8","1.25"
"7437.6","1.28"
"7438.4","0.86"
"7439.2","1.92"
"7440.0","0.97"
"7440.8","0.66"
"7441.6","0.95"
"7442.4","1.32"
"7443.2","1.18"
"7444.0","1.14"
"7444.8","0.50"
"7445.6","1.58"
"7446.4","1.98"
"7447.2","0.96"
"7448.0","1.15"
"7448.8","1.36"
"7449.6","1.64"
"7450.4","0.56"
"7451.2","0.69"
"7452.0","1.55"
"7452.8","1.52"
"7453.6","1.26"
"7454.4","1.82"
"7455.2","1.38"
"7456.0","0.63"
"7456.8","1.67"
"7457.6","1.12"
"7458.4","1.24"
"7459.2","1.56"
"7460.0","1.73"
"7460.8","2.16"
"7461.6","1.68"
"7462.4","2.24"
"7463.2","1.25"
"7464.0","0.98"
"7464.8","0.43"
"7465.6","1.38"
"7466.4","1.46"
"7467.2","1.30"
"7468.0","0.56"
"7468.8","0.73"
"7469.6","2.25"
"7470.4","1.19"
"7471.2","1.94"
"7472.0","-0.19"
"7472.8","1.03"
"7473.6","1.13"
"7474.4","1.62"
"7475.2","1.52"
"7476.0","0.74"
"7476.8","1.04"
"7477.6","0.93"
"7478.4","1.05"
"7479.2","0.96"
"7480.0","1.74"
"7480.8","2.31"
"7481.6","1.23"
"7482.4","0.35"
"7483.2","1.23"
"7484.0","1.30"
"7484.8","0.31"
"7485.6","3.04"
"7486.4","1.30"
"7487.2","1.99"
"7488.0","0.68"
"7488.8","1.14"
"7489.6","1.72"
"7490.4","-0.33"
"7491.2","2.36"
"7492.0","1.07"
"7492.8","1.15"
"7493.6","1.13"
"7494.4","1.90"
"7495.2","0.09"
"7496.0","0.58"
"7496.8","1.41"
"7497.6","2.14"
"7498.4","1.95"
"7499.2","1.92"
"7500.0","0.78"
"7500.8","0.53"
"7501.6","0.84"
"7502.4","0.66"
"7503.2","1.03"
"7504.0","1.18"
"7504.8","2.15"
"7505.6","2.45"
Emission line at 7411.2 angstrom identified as [N II] 6583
